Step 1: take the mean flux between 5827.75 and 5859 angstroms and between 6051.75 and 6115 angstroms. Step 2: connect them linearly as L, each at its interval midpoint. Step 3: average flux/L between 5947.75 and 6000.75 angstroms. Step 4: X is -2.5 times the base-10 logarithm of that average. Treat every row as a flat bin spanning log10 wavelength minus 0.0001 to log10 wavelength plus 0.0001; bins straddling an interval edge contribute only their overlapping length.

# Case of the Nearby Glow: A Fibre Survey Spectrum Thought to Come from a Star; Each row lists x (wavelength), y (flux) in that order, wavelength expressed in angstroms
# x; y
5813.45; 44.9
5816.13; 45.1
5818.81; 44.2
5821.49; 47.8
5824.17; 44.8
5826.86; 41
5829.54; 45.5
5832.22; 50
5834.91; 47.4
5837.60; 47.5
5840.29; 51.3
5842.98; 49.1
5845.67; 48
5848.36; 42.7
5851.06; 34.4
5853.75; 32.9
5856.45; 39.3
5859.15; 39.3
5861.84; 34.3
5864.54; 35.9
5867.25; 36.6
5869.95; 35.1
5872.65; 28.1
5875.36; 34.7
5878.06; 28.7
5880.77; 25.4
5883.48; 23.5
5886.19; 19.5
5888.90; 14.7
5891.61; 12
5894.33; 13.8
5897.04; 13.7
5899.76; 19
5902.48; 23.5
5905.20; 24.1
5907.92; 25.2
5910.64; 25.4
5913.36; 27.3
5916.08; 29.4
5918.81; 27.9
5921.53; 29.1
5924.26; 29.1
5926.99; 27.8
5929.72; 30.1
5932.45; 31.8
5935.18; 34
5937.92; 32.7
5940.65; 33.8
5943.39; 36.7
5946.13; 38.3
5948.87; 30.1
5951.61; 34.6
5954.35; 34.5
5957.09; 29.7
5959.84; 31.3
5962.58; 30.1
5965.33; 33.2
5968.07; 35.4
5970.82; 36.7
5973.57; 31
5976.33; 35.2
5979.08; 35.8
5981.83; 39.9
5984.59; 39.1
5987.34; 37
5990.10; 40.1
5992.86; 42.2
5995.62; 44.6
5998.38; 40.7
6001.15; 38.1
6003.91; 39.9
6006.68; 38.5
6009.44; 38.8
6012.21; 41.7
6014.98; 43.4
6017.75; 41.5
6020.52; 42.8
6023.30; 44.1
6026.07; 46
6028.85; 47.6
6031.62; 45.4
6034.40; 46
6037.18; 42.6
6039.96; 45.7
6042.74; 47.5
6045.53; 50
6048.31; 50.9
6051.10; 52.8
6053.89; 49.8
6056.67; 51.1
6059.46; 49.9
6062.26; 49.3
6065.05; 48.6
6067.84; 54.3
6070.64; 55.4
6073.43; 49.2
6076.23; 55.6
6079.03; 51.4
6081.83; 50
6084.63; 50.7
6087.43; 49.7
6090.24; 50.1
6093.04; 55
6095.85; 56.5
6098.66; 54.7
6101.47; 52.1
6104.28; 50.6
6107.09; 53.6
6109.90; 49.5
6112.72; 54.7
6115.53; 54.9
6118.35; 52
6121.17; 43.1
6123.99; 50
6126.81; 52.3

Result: 0.324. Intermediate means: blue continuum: 44.1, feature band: 35.9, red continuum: 52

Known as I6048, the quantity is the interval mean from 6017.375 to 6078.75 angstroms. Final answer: 48.6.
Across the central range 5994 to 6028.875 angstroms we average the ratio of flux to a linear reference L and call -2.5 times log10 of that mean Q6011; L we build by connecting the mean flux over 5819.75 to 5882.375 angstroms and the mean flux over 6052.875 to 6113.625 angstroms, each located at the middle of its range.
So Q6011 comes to 0.15 mag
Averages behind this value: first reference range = 39.9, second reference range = 51.9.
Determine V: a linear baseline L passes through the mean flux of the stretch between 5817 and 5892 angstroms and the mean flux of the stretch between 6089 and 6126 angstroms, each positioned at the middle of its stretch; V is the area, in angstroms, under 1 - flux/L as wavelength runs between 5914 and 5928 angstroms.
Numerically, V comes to 4.3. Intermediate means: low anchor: 37.3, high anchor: 52.1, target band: 28.6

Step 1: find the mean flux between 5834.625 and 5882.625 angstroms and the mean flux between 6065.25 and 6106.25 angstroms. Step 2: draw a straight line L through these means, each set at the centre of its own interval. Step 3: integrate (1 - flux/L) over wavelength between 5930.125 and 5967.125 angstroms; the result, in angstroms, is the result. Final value 9.0 angstroms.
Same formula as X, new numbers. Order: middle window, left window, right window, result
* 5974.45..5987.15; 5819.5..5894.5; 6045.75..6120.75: 0.20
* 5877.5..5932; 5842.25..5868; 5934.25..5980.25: 0.47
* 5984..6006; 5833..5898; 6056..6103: 0.11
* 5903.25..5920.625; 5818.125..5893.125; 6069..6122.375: 0.46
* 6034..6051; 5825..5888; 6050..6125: 0.03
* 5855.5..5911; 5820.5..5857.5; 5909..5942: 0.39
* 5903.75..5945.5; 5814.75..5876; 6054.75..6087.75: 0.45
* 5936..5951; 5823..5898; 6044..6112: 0.20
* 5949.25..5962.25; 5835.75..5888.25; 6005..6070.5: 0.28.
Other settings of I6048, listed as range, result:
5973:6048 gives 41.9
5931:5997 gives 35.3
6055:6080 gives 51.6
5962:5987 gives 35.4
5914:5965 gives 31.7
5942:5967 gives 33.2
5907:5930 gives 27.9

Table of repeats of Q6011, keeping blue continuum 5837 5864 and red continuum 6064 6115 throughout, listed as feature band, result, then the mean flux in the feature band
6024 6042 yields 0.10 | 45.6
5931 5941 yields 0.35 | 33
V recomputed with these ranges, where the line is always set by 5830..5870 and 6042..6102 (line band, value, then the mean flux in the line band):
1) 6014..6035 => 2.1 angstroms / 44.6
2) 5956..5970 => 4.4 angstroms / 32.2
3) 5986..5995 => 1.5 angstroms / 40.2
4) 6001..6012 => 2.2 angstroms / 39.2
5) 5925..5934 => 3.1 angstroms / 29.9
